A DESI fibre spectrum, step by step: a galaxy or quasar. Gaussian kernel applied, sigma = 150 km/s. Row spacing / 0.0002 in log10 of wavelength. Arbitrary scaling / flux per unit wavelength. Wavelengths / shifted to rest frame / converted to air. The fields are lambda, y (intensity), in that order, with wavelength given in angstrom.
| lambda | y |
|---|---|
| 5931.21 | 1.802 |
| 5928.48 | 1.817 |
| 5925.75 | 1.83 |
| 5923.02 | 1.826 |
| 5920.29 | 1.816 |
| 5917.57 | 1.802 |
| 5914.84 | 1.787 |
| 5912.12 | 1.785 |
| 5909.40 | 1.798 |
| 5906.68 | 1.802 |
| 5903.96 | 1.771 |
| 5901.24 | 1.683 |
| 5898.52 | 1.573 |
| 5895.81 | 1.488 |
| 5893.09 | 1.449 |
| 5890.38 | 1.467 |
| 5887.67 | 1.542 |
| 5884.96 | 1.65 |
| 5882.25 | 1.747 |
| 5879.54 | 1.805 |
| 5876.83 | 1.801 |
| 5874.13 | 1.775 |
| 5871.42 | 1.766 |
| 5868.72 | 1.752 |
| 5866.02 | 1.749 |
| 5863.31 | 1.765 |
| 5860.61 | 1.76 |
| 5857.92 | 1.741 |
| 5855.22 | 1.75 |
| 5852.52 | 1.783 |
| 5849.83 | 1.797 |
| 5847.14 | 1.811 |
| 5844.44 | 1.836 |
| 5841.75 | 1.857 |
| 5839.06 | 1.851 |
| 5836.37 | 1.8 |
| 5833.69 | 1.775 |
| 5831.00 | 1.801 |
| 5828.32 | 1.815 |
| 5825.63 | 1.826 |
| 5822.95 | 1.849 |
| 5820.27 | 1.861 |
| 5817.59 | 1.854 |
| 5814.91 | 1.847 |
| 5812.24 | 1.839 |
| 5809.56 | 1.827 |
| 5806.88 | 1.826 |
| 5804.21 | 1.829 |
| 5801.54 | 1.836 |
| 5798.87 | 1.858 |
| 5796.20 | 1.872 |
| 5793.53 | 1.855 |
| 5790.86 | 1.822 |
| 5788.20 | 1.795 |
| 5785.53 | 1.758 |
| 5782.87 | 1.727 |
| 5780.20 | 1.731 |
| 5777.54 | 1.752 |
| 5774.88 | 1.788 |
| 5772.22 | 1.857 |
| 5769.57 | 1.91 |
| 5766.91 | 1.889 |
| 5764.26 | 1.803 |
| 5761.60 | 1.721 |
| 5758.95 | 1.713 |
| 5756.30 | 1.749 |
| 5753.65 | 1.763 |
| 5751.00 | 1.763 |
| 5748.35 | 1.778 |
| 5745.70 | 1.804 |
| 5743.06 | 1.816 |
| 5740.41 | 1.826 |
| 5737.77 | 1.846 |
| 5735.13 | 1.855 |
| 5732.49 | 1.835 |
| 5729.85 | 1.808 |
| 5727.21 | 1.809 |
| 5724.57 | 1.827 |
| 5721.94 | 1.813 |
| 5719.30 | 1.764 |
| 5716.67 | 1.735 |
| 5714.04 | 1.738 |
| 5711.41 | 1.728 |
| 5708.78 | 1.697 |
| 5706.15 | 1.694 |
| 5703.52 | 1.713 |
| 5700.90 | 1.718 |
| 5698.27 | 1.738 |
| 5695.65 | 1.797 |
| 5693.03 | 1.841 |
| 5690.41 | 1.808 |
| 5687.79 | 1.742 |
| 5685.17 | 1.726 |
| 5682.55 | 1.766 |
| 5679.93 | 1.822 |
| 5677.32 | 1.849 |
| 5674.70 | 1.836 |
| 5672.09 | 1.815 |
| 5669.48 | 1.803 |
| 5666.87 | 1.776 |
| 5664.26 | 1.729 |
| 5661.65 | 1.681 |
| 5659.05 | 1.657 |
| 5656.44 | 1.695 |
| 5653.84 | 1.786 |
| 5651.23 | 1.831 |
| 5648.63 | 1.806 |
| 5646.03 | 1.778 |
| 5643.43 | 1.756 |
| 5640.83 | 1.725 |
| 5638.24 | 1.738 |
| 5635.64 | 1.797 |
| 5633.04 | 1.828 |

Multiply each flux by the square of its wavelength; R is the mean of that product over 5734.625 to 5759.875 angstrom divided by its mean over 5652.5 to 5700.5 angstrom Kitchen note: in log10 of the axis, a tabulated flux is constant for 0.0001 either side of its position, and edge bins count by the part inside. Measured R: 1.0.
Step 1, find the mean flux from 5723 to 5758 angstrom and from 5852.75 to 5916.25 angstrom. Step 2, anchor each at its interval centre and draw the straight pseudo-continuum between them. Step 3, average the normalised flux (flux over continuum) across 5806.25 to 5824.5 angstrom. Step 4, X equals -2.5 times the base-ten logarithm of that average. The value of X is -0.054 mag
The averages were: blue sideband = 1.81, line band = 1.84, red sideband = 1.71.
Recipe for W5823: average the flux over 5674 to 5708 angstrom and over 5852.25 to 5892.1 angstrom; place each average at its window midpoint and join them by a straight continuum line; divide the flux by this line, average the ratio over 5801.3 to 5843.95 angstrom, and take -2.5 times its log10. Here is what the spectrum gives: -0.06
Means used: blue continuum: 1.77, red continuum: 1.72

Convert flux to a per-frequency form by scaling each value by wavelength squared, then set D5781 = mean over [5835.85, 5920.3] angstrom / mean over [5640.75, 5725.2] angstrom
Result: 1.05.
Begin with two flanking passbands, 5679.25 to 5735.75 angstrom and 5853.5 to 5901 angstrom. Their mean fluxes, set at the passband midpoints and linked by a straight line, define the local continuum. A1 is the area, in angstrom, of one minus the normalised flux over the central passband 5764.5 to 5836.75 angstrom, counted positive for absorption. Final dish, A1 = -4.23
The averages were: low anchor 1.77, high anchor 1.68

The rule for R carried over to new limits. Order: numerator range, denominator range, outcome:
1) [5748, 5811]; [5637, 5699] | 1.06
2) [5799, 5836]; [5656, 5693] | 1.09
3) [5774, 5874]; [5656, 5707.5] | 1.08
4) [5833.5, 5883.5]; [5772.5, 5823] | 1.00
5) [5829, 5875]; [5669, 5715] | 1.07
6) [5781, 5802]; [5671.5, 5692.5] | 1.05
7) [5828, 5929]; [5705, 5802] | 1.02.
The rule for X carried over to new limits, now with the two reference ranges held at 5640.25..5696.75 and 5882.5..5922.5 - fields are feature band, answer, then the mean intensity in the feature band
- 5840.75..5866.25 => -0.054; 1.78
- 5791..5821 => -0.077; 1.84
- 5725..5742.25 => -0.049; 1.83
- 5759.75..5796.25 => -0.045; 1.8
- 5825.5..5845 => -0.070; 1.82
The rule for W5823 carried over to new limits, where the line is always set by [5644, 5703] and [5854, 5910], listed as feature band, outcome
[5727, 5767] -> -0.03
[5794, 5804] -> -0.08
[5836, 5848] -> -0.08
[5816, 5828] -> -0.08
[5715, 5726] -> -0.02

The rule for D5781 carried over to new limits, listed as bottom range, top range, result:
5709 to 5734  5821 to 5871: 1.05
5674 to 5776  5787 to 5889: 1.05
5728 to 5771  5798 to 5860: 1.04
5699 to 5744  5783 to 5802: 1.05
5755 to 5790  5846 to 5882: 1.02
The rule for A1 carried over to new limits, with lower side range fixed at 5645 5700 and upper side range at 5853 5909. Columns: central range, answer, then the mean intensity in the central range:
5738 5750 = -0.42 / 1.81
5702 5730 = 0.06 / 1.75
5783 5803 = -1.08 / 1.82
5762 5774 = -0.78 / 1.85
